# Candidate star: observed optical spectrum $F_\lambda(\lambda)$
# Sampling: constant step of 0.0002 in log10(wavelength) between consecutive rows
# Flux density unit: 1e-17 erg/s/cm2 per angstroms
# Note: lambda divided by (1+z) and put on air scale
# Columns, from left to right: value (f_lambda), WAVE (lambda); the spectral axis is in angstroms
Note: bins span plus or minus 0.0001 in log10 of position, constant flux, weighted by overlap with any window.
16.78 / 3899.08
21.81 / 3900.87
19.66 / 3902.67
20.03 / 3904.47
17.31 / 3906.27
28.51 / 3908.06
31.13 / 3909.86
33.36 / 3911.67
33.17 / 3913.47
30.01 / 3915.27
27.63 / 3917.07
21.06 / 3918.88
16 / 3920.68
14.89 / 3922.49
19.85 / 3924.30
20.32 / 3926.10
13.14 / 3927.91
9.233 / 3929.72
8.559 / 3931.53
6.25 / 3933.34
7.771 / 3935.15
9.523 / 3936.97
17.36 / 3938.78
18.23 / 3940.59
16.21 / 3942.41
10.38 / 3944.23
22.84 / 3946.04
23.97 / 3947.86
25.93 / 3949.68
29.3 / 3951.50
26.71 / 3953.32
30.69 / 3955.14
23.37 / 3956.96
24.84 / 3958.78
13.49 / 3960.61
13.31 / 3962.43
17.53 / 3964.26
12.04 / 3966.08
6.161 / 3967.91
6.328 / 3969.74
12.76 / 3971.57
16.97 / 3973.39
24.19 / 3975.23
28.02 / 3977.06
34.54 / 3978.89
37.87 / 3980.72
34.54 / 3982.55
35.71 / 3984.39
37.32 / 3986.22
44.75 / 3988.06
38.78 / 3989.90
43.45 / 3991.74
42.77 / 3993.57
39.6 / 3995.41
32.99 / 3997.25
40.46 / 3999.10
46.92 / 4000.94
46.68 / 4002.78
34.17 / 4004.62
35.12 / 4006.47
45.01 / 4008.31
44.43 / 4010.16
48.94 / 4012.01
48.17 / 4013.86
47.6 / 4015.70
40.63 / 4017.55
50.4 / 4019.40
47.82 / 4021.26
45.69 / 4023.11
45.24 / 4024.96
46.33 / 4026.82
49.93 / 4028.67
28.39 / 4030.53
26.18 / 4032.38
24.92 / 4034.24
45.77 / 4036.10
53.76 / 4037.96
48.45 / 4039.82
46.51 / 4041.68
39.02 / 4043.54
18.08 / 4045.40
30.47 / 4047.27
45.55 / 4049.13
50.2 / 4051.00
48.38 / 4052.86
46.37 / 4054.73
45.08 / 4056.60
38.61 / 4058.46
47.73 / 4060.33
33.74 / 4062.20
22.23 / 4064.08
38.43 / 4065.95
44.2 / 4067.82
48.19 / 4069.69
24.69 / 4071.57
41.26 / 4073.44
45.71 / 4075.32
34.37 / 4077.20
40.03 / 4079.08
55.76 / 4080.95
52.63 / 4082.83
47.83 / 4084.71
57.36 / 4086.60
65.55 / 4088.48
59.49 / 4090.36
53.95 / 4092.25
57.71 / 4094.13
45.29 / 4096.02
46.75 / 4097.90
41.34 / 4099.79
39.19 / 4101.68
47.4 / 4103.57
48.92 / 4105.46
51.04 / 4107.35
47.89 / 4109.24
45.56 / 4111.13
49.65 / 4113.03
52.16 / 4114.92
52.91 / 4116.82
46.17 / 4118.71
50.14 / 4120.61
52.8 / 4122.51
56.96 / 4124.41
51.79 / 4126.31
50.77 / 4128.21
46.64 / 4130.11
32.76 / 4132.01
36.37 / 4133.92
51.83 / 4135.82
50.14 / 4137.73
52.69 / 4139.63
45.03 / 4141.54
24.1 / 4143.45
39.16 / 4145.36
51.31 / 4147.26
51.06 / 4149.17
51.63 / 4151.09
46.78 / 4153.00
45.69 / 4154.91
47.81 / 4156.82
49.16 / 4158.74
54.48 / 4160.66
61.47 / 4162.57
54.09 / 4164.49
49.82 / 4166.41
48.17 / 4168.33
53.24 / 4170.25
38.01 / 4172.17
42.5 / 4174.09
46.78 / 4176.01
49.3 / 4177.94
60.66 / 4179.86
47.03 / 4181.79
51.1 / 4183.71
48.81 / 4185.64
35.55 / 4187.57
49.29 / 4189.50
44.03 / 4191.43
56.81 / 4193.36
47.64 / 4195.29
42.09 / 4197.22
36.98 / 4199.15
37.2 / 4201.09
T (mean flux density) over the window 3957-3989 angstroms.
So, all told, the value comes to 23.6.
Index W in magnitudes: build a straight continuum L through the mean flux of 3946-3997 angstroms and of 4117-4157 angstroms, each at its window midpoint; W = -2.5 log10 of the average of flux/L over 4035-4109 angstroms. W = -0.15 mag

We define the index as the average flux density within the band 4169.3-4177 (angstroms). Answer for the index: 45.1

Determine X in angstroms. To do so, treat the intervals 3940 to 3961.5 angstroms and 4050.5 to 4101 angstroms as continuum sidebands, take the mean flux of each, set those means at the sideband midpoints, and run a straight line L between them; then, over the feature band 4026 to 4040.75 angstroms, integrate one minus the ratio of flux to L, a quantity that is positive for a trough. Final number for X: -1.1 angstroms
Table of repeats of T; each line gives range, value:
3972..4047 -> 39.4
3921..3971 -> 16.6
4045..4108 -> 44.7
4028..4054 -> 39.6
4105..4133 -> 49.1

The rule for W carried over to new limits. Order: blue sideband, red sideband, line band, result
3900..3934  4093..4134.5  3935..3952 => 0.317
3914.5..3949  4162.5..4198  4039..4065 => -0.246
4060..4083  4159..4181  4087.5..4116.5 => -0.160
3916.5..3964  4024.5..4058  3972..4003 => -0.242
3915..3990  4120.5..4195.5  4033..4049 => -0.182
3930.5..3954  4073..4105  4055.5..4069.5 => 0.106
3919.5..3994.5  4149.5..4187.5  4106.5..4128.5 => -0.182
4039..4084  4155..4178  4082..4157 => -0.071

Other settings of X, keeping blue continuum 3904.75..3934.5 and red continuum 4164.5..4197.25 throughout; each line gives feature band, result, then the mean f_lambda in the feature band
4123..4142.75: -2.0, 47.3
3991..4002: -4.8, 41.1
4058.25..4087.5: -4.3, 42.1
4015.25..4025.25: -4.9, 46.2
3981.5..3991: -3.7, 38.3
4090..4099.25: -3.0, 51.7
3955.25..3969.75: 5.1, 16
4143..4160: -0.4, 46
